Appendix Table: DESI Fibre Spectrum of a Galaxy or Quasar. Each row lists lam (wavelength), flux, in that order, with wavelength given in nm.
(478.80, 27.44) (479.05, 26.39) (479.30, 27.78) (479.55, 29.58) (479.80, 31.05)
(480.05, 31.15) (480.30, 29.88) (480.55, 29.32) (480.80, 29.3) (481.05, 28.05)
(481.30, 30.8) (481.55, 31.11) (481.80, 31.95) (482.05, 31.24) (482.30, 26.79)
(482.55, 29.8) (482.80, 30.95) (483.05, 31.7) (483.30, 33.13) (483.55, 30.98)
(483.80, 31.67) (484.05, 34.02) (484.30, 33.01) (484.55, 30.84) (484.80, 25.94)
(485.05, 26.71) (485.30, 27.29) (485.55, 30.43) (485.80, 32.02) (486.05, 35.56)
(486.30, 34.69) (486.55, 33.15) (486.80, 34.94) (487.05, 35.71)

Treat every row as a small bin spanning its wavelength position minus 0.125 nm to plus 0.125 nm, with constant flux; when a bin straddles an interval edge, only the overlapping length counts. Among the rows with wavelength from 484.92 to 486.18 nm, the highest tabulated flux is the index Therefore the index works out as 35.56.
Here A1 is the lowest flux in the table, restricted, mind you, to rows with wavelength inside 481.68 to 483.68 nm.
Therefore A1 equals 26.79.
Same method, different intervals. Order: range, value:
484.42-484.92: 25.94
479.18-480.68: 27.78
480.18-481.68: 28.05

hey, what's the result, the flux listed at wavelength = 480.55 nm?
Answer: 29.32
